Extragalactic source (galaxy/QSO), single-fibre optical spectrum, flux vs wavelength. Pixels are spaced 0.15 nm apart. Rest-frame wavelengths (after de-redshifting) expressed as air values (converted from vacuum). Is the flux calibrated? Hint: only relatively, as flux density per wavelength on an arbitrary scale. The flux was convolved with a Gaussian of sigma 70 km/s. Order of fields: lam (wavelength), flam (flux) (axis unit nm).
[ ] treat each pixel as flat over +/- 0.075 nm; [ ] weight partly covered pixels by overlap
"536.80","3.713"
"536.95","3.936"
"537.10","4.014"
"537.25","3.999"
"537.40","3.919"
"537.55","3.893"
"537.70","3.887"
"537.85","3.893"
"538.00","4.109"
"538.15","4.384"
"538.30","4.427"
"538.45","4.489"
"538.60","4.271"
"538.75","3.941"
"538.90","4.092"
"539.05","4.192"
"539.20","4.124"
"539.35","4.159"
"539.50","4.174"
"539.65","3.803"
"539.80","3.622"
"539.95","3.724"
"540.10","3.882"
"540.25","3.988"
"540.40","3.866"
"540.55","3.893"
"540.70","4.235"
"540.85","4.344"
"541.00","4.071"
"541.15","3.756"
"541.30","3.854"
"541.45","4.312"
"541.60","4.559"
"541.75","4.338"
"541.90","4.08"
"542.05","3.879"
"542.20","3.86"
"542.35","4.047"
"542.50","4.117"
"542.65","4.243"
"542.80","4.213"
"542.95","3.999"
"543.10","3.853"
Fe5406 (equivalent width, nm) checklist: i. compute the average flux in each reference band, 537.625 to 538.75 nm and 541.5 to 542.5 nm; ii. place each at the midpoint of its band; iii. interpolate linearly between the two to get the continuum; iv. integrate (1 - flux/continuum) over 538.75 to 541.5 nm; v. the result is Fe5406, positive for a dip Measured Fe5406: 0.11 nm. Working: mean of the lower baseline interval 4.19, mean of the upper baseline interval 4.13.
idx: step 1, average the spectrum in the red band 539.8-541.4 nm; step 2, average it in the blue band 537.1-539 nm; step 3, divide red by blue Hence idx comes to 0.96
